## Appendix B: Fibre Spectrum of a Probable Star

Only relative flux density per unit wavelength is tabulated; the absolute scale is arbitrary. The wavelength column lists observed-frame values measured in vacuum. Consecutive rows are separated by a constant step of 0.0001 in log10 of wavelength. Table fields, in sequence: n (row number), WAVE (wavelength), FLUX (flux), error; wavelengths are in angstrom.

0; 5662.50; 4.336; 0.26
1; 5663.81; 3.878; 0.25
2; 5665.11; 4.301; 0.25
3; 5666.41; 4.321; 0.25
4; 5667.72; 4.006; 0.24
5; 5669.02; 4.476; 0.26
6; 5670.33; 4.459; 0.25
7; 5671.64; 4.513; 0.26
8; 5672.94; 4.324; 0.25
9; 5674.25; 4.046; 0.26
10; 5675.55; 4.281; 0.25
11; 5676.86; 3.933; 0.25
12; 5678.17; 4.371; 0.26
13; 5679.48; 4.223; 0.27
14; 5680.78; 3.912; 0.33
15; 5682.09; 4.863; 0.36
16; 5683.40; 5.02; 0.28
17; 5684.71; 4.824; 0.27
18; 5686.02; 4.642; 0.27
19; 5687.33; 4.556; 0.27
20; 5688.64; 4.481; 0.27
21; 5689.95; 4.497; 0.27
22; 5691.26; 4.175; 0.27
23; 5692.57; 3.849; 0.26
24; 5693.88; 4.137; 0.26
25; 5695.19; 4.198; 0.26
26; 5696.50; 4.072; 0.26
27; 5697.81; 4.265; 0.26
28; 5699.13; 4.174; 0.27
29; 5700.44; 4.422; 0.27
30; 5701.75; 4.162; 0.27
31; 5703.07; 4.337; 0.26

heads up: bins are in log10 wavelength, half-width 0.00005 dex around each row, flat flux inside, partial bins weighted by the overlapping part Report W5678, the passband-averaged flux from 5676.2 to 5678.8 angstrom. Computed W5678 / 4.14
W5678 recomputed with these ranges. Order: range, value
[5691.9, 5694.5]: 3.99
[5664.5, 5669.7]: 4.28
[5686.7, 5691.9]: 4.43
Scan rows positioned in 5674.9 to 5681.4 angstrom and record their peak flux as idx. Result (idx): 4.371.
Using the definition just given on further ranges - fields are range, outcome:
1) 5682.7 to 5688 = 5.02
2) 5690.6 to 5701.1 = 4.422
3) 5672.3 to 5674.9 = 4.324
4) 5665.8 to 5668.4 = 4.321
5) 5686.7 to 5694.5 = 4.556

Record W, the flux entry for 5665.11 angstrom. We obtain 4.301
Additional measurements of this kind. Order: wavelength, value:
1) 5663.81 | 3.878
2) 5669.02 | 4.476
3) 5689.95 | 4.497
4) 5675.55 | 4.281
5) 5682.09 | 4.863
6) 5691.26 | 4.175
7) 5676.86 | 3.933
